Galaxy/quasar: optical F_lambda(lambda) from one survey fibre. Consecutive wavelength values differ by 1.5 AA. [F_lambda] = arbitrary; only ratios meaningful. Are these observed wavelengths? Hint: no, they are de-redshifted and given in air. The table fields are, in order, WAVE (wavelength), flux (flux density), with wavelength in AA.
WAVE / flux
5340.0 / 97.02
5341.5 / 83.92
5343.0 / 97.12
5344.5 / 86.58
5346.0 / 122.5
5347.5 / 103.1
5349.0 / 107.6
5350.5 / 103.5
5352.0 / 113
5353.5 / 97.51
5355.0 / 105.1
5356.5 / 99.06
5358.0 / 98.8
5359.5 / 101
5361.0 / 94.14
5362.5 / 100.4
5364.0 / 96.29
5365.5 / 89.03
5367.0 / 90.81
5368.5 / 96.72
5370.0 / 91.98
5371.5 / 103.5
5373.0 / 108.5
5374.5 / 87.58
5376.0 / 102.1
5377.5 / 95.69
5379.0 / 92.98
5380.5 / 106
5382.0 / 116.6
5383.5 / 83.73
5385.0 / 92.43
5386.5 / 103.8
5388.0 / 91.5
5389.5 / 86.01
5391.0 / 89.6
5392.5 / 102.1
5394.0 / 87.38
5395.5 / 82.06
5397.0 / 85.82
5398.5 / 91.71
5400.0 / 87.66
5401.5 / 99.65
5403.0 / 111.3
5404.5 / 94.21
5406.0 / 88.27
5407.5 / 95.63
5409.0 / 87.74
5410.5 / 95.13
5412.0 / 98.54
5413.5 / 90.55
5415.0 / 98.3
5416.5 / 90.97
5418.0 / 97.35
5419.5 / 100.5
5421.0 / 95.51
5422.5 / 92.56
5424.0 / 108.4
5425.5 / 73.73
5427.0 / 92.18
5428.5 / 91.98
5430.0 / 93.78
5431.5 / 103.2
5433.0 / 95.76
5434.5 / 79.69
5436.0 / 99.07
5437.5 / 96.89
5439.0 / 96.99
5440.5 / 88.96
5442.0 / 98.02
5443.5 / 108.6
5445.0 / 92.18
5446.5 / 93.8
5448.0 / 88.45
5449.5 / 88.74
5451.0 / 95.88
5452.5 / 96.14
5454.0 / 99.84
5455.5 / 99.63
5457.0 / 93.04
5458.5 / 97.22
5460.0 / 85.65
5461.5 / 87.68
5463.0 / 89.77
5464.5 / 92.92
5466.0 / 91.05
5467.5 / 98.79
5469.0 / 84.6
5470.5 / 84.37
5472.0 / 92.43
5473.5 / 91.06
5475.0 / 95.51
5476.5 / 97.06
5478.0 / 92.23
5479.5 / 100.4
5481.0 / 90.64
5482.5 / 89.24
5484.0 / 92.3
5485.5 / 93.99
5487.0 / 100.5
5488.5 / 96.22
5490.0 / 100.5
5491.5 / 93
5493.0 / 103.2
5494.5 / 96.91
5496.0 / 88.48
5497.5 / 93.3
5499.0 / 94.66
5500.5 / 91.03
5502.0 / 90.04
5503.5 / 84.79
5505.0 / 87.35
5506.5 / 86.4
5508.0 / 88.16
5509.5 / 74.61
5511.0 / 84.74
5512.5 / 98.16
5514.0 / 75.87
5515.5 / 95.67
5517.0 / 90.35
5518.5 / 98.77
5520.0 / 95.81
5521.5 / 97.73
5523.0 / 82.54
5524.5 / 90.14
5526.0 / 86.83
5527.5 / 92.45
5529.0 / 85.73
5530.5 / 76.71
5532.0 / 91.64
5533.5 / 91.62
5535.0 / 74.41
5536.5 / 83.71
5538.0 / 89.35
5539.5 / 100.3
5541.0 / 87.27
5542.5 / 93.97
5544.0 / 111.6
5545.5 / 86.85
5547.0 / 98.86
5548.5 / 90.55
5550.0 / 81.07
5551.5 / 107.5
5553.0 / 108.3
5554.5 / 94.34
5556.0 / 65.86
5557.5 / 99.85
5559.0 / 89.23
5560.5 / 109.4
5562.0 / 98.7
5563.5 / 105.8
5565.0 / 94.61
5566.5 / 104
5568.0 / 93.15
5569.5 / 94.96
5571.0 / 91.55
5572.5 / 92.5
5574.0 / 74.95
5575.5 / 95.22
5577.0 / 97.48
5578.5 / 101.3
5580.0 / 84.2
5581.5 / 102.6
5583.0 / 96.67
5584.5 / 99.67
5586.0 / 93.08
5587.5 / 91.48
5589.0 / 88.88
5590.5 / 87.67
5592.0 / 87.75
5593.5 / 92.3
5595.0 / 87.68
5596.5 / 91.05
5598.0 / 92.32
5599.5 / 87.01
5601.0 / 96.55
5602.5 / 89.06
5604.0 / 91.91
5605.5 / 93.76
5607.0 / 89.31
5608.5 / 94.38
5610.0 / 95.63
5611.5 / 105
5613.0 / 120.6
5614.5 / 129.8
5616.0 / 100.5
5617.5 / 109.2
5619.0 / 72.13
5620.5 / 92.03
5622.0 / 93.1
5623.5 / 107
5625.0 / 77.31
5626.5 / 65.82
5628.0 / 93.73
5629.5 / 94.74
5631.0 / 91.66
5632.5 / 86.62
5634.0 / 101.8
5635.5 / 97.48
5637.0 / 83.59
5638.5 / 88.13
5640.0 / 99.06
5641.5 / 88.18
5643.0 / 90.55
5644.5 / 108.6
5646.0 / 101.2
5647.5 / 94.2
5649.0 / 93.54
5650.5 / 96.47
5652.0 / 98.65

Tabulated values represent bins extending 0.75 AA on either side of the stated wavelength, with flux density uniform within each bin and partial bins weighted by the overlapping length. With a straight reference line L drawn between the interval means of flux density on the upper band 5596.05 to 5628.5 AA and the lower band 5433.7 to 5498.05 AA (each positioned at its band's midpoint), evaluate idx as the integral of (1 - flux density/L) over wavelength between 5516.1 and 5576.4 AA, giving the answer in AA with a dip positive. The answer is 1.3 AA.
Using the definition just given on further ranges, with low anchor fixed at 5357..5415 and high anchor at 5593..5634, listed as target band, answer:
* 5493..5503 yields 0.2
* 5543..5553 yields -0.3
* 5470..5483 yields 0.3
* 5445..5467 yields 0.5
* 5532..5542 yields 0.7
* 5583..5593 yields 0.3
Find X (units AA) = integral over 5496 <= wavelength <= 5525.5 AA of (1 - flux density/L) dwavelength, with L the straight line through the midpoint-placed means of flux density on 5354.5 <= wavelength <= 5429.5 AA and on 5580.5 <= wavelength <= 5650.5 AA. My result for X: 1.6 AA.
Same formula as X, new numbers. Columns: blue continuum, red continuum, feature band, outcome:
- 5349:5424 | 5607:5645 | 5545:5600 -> 1.1 AA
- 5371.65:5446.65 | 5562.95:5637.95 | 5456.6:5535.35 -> 2.9 AA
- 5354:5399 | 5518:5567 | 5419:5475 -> 0.6 AA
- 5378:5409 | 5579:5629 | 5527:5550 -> 1.0 AA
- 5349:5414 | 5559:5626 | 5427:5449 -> 0.3 AA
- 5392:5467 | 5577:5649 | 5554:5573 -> -0.2 AA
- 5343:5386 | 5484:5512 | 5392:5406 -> 0.6 AA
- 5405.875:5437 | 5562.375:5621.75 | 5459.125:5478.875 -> 0.7 AA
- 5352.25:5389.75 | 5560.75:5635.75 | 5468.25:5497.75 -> 0.7 AA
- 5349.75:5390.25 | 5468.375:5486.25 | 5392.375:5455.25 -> 0.6 AA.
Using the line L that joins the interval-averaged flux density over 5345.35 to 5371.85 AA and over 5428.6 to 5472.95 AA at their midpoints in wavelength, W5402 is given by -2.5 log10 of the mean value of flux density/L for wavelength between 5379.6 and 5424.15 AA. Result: 0.03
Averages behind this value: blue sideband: 101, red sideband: 93.5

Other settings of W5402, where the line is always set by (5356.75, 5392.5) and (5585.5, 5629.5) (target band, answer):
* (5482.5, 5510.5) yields 0.04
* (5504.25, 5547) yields 0.06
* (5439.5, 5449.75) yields 0.01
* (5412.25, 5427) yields 0.02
